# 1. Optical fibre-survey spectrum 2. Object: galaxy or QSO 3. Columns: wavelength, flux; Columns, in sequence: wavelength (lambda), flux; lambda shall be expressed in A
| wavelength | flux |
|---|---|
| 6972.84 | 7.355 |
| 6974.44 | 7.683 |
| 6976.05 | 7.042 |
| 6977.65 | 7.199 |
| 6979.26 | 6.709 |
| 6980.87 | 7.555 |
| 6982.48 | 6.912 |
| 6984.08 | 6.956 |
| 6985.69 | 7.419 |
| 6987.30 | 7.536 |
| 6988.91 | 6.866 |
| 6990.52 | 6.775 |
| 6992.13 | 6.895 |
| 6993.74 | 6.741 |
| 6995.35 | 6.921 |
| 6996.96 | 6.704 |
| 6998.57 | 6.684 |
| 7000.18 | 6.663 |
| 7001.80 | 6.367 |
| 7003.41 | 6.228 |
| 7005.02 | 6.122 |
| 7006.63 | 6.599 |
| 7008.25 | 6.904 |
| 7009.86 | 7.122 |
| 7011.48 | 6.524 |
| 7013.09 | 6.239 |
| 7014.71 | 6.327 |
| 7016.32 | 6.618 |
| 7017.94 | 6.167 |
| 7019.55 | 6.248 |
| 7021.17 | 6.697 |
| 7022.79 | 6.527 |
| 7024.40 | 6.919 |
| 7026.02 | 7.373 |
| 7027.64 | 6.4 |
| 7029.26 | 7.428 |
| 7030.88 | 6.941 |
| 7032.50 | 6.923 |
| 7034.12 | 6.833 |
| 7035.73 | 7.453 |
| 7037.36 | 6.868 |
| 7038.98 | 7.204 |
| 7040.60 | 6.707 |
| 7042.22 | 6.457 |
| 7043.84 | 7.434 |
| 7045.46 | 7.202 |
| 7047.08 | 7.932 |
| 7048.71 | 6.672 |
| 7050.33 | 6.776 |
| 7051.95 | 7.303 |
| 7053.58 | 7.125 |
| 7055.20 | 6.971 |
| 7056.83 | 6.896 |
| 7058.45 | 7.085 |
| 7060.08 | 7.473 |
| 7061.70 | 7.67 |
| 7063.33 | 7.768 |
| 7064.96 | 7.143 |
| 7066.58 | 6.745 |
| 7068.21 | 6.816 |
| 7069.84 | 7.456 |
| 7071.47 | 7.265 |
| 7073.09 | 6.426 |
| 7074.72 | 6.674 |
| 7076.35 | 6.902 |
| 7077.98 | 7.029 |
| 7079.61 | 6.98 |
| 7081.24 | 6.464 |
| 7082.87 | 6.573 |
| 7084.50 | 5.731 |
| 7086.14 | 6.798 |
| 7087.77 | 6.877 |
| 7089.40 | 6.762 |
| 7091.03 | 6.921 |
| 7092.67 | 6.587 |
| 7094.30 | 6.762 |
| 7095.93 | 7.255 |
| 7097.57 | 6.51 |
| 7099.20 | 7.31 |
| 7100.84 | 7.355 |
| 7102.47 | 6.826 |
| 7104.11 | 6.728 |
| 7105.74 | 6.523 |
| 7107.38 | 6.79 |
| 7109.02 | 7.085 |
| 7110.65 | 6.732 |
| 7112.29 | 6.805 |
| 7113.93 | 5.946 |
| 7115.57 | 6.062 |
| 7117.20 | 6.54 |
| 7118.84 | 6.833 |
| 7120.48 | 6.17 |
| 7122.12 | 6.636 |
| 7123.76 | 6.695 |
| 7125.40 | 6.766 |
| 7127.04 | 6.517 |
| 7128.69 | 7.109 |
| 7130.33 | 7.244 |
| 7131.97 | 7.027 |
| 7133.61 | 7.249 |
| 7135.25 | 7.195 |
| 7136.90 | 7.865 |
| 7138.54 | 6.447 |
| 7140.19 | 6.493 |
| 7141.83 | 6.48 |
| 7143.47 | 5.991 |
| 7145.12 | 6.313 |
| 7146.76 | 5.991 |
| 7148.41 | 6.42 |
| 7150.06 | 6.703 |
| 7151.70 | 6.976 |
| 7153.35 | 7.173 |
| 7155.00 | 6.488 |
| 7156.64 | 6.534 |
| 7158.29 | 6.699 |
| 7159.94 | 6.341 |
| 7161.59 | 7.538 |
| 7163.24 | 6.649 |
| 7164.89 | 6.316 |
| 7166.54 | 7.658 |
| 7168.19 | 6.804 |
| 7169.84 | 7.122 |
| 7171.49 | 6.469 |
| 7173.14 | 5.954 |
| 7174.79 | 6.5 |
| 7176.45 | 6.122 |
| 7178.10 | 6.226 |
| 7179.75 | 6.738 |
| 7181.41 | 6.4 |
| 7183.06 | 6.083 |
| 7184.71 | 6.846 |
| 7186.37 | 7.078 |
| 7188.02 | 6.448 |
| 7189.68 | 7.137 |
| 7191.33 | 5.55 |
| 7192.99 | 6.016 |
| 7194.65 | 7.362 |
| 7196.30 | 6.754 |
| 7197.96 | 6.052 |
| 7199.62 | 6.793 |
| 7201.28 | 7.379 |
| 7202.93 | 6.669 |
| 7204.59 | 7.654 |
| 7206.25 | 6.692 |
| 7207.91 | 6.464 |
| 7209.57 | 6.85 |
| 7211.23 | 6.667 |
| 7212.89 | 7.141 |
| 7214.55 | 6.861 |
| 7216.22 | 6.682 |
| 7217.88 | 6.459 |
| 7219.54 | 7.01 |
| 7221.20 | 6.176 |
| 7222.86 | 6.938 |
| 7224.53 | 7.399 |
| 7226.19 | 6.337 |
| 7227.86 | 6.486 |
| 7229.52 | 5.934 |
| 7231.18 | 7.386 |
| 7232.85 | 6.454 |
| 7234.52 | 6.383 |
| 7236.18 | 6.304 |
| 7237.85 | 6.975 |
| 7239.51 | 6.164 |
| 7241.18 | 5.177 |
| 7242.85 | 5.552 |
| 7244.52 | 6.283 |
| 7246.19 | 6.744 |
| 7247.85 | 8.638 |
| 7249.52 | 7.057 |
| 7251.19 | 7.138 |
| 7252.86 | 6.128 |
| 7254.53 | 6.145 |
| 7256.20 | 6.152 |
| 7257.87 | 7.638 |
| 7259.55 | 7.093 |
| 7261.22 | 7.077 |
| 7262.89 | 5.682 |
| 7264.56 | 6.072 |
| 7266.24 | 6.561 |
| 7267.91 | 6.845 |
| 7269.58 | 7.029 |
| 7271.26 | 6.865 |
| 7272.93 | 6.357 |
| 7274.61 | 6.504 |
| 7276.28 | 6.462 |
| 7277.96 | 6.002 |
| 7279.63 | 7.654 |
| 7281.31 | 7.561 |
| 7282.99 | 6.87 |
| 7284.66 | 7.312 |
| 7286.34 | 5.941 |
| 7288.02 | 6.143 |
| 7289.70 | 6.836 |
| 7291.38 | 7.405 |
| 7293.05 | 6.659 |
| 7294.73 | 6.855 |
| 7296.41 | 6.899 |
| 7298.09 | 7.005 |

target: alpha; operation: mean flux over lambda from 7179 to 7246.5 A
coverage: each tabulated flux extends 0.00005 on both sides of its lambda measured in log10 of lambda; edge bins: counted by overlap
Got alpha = 6.59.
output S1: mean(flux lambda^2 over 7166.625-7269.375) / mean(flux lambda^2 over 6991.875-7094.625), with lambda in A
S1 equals 1.0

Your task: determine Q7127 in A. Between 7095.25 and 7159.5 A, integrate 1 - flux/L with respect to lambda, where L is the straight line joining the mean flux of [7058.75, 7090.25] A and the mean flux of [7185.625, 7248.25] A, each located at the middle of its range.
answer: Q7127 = 0.90 A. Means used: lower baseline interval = 6.93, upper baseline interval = 6.65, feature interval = 6.73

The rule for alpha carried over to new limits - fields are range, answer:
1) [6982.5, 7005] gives 6.81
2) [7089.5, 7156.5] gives 6.74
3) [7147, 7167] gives 6.75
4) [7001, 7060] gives 6.83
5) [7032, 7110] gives 6.96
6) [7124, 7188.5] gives 6.69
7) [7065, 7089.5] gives 6.78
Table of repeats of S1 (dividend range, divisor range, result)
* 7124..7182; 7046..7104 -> 0.98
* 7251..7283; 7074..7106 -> 1.03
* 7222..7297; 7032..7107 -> 1.01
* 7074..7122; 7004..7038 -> 1.02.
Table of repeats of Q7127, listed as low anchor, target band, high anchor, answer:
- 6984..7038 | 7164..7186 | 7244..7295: 0.6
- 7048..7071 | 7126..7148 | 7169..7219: 0.3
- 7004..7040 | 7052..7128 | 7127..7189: -1.3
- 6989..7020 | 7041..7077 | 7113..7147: -2.6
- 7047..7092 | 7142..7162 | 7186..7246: 0.5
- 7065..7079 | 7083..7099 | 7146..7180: 0.4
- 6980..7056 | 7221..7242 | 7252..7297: 0.8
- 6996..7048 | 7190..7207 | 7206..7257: -0.2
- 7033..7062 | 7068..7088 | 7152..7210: 0.7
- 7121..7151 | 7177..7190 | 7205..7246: 0.1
